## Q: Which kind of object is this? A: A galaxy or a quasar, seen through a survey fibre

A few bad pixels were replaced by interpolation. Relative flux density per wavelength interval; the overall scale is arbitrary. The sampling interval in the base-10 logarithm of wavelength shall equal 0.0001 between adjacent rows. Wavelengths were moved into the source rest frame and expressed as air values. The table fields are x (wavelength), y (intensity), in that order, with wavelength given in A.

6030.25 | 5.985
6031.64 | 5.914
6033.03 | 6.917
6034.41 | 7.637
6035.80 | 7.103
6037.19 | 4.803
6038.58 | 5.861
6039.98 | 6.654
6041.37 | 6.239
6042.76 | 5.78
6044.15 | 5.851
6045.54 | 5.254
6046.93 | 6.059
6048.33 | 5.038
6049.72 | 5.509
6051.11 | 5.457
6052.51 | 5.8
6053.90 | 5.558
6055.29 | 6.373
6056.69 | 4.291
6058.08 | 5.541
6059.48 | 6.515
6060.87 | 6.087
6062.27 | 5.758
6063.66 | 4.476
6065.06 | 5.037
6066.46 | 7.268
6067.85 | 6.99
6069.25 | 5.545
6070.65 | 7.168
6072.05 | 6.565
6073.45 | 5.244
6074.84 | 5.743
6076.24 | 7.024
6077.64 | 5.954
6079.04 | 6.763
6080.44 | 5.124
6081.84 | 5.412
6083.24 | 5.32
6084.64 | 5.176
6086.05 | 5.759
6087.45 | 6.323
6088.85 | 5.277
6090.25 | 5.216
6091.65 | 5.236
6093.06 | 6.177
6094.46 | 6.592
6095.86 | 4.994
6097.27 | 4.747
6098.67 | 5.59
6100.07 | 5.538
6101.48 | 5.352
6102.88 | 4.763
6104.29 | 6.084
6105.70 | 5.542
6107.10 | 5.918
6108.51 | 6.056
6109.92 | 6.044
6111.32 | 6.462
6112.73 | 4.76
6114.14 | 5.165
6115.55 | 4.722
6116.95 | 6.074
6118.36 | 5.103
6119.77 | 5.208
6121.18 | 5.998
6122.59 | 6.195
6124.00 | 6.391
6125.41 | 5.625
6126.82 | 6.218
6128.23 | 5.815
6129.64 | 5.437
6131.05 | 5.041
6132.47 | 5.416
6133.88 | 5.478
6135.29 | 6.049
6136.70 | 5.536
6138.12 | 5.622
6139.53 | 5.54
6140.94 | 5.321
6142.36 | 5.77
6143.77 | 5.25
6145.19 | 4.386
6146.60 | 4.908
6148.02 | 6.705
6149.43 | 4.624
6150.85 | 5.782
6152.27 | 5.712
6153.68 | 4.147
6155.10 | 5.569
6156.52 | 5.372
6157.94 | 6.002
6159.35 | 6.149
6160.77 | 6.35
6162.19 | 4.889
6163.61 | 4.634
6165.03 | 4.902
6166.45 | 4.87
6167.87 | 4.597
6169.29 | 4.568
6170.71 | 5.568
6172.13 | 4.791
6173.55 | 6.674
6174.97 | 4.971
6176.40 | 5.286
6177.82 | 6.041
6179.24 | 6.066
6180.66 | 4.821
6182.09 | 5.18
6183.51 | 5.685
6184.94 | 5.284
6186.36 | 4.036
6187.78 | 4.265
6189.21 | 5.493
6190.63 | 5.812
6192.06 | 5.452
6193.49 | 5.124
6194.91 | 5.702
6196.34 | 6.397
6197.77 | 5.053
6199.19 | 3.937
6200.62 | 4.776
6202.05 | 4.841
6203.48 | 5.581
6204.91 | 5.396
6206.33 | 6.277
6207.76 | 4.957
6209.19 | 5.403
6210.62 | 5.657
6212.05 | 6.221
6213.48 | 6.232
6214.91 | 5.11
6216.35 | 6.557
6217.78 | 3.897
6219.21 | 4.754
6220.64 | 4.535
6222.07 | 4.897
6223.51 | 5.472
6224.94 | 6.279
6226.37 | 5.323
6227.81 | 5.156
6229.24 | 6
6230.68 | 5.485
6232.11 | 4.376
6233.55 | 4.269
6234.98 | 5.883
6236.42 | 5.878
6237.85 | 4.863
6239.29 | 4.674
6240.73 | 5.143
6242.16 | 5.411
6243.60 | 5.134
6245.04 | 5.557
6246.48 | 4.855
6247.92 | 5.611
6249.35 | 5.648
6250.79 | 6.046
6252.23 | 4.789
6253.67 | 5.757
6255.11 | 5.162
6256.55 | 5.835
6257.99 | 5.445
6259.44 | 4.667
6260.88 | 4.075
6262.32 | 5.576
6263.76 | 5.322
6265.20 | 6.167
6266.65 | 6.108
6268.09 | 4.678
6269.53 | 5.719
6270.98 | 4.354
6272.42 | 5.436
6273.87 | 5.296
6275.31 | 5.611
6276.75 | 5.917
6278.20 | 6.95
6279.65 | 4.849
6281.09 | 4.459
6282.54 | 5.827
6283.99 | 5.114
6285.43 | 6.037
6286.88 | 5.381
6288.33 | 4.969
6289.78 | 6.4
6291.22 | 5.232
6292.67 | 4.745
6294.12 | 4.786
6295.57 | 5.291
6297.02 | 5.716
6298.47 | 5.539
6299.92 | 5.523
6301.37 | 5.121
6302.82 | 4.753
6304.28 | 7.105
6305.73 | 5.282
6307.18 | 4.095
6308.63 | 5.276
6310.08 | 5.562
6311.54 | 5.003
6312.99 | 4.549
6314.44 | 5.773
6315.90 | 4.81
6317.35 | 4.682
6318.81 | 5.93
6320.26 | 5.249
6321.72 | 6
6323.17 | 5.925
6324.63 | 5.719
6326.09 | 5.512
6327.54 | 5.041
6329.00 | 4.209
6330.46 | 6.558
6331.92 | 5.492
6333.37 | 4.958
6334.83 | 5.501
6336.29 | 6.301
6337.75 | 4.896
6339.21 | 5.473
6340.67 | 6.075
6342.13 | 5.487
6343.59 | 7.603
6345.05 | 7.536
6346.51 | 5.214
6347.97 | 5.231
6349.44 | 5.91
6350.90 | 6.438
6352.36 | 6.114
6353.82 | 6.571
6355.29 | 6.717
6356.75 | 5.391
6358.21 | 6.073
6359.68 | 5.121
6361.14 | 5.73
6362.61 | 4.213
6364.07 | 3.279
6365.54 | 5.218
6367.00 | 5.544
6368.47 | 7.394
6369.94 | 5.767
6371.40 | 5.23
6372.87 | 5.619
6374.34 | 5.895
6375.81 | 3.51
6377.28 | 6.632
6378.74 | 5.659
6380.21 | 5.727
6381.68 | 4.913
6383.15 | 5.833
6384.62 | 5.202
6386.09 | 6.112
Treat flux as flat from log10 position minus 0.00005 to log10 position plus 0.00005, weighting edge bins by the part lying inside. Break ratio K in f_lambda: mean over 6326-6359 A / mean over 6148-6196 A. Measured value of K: 1.10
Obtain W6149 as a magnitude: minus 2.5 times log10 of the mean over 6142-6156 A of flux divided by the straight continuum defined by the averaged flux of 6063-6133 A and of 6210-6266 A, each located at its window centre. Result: 0.06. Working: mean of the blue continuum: 5.71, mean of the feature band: 5.27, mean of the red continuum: 5.33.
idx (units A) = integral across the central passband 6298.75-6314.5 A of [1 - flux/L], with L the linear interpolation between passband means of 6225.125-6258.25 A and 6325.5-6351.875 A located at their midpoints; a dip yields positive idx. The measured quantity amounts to 1.0 A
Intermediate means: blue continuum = 5.33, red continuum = 5.75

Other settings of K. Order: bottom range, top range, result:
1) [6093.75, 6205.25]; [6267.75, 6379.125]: 1.02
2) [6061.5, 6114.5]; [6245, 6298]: 0.94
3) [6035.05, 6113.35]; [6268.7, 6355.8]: 0.96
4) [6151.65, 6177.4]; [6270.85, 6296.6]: 1.02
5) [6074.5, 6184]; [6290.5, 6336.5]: 0.97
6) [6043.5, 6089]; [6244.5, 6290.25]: 0.93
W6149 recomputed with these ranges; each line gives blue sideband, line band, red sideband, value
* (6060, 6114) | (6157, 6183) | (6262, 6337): 0.05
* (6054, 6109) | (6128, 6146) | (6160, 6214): 0.02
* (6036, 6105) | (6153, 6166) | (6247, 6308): 0.05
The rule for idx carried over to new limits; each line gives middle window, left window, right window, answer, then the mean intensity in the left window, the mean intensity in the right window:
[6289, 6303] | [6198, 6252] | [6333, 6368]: 0.5 A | 5.29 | 5.71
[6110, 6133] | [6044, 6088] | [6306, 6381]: 0.6 A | 5.81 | 5.56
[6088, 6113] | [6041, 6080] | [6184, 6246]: 0.6 A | 5.88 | 5.27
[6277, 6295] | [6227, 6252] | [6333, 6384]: 0.1 A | 5.28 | 5.68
